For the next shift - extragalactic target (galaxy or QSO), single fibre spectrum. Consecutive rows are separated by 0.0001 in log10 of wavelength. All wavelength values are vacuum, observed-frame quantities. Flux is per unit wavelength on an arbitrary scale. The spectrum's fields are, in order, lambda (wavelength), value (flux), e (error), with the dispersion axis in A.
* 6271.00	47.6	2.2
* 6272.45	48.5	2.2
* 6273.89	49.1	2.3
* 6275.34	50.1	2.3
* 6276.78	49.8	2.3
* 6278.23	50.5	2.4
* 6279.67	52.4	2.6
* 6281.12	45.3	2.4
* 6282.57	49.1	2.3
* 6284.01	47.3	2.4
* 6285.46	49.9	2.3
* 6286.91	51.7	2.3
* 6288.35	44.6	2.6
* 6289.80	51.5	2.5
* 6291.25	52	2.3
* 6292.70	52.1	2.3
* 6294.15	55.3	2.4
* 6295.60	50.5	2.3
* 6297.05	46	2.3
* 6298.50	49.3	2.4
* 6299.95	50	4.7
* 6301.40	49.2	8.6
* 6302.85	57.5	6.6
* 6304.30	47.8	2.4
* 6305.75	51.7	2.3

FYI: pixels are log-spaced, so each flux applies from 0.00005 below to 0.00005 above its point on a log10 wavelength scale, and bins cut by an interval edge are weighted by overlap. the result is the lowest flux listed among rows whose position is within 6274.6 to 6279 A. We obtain 49.8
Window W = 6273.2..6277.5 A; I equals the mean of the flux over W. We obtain 49.7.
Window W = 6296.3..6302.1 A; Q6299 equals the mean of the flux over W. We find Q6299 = 48.6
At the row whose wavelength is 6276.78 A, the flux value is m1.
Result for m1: 49.8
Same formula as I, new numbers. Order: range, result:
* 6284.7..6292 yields 49.9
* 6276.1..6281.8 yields 49.5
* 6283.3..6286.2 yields 48.5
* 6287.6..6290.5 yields 48.2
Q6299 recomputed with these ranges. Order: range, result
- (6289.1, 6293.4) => 51.8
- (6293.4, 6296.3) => 52.9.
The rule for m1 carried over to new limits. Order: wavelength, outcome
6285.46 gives 49.9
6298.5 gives 49.3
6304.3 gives 47.8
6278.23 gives 50.5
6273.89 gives 49.1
